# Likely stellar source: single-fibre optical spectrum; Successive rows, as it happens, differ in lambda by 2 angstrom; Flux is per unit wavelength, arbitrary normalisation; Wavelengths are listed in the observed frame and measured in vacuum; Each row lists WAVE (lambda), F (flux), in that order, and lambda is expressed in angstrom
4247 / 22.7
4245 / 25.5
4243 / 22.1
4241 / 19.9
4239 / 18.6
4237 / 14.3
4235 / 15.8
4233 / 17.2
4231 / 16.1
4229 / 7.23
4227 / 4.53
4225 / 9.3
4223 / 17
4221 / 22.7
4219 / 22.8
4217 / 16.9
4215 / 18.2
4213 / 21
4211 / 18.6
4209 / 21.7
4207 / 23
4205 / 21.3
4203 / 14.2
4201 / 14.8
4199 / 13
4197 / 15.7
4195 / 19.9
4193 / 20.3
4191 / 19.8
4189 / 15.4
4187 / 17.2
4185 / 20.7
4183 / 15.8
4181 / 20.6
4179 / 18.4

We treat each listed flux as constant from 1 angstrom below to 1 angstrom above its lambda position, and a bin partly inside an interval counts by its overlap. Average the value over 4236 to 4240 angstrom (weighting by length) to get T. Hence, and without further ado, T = 16.5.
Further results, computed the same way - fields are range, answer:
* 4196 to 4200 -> 14.3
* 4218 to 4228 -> 15.3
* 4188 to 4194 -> 18.5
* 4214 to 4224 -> 19.5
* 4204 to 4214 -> 21.1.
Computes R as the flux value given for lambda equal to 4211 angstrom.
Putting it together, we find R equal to 18.6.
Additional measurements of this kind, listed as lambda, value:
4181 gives 20.6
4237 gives 14.3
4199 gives 13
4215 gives 18.2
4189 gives 15.4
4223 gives 17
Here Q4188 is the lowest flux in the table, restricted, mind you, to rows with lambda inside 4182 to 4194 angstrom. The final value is 15.4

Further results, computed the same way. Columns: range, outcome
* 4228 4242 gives 7.23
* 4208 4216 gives 18.2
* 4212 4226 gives 9.3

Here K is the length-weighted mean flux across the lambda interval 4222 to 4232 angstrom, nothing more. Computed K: 10.8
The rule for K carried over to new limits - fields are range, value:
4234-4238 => 15.1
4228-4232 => 11.7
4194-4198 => 17.8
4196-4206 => 15.8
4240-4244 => 21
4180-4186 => 19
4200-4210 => 19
